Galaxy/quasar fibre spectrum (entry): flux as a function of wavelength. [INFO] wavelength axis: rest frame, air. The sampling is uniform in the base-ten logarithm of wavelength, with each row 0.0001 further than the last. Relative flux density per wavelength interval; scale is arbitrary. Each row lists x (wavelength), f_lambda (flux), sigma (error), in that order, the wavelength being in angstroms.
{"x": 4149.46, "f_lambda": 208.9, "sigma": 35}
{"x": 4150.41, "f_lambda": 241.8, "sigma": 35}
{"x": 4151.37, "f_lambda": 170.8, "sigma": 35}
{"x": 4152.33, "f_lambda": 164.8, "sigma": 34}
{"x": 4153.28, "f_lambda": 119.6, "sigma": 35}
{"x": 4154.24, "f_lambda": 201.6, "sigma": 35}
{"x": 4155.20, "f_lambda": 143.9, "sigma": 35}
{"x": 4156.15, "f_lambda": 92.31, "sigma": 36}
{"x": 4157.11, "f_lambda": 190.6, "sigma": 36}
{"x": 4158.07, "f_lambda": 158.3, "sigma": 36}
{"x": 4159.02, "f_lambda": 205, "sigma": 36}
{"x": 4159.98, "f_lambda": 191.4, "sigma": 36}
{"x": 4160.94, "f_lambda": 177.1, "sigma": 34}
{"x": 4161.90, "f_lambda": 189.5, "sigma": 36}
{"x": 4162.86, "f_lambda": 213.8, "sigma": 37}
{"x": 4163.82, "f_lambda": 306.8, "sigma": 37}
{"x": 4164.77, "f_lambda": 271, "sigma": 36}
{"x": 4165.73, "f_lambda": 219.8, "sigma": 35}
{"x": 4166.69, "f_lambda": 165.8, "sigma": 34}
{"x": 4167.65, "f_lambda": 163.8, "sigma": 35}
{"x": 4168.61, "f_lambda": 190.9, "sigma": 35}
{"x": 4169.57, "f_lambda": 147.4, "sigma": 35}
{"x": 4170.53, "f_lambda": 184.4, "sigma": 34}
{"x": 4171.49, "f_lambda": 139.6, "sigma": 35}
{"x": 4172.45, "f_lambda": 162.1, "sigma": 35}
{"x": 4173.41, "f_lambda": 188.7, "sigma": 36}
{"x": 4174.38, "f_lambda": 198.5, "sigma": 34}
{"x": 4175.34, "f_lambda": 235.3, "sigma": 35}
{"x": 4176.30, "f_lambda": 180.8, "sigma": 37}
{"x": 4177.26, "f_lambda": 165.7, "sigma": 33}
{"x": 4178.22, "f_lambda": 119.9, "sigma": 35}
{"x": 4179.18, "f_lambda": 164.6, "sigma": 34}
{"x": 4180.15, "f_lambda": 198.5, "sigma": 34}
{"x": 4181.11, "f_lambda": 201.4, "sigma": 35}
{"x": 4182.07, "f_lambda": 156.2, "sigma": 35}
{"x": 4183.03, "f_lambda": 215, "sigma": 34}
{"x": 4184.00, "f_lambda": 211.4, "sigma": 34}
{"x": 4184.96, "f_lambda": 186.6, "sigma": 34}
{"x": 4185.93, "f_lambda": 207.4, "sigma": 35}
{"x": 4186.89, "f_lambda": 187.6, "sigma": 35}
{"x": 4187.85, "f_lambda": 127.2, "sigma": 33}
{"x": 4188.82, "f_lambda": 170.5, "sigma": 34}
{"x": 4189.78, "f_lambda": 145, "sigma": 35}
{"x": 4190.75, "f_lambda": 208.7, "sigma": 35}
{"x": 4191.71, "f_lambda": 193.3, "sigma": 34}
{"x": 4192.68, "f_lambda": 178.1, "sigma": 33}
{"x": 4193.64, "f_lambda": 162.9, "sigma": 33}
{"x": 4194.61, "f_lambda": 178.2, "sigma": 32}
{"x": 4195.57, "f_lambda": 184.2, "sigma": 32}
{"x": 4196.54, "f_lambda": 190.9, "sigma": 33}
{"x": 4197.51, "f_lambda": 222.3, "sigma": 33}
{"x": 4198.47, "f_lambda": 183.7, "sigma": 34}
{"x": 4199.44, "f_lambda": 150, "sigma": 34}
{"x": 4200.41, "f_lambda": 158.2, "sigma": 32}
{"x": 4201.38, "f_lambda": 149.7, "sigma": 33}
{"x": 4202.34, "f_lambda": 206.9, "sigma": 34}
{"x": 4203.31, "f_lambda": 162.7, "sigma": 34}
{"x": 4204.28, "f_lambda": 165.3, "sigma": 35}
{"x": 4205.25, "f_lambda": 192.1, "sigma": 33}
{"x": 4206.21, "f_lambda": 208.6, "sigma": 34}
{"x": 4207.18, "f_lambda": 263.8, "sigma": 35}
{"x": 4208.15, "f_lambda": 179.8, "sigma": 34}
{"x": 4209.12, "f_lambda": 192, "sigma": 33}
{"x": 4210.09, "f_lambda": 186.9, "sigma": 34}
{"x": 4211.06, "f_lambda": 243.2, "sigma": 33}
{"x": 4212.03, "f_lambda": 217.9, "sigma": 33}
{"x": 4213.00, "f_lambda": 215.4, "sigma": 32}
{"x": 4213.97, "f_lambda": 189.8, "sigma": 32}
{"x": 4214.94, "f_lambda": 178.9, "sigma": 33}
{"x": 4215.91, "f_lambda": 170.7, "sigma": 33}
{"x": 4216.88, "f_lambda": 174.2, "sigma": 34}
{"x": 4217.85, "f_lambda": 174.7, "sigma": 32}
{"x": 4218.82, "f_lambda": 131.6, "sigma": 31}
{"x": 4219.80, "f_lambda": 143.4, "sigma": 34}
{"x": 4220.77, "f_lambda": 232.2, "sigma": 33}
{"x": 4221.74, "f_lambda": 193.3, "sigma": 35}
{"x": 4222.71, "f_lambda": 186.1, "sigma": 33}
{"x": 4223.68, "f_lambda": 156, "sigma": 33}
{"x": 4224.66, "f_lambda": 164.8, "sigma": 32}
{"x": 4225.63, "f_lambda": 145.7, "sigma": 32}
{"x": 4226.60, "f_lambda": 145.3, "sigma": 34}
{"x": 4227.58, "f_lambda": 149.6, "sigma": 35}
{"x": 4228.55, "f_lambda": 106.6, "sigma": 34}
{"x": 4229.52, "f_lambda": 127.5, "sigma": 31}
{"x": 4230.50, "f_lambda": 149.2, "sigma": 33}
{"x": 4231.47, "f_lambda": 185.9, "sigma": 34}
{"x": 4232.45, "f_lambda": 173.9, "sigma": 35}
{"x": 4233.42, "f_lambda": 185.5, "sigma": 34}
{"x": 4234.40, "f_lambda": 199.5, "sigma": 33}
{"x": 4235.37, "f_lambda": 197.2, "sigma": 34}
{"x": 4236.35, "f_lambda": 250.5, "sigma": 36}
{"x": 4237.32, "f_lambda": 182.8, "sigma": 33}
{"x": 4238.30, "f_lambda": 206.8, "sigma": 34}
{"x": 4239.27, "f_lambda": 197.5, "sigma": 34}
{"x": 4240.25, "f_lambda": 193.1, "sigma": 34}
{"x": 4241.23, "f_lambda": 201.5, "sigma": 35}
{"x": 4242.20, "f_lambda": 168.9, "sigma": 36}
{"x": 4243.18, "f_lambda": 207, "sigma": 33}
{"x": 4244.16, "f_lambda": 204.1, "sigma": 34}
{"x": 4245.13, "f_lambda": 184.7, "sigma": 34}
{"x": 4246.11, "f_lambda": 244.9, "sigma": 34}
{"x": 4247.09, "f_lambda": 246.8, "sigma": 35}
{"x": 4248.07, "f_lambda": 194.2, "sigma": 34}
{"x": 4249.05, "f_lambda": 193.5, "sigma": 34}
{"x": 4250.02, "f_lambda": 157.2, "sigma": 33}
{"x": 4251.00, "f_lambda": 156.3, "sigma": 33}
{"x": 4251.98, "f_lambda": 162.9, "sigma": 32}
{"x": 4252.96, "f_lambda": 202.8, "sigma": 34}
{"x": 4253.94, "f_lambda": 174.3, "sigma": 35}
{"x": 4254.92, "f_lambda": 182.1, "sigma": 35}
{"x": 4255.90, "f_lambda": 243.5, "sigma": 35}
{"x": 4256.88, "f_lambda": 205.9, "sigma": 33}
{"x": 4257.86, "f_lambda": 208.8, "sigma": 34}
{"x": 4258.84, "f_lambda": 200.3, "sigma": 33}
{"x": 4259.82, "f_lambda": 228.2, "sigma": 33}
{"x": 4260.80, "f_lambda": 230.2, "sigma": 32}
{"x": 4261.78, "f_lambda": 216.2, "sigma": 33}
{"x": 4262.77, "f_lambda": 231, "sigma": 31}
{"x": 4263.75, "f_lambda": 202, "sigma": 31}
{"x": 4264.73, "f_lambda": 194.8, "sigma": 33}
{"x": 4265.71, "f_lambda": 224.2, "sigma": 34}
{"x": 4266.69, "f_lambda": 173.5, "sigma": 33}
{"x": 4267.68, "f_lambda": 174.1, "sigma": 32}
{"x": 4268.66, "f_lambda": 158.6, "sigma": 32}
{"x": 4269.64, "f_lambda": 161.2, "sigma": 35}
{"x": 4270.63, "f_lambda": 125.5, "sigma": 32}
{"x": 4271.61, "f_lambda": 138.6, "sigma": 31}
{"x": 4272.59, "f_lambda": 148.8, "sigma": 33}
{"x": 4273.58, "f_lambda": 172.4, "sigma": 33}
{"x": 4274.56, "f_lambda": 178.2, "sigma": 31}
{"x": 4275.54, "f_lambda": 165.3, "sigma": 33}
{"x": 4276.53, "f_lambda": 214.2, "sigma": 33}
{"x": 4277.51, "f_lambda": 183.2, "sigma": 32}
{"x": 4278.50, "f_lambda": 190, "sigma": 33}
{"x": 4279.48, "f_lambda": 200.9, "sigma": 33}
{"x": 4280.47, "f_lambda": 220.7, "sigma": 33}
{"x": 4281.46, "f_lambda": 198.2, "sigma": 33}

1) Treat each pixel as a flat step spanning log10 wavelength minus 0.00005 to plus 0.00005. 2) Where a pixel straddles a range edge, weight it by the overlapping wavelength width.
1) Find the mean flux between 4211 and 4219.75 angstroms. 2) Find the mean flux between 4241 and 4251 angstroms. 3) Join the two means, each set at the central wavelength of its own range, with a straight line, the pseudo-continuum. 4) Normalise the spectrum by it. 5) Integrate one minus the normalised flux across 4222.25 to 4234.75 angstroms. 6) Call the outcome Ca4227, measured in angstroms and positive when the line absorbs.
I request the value 2.0 angstroms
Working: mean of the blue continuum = 183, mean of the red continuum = 198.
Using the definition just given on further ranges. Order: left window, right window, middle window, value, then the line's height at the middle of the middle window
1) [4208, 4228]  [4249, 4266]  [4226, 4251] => 0.72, 191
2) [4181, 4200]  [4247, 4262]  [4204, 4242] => 1.42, 191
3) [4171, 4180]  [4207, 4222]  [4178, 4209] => -0.17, 182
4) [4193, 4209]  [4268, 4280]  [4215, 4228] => 0.98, 181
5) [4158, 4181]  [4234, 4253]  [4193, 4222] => 1.06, 194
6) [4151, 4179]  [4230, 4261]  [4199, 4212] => -0.07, 189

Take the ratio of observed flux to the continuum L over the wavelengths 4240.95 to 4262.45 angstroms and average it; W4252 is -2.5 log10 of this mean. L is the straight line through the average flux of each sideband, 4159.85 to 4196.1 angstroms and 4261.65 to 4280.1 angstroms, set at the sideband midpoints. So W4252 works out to -0.11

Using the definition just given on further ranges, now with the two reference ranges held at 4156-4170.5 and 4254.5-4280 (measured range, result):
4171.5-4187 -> 0.05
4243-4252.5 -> -0.02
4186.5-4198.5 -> 0.08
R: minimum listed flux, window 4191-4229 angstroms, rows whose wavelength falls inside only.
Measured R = 106.6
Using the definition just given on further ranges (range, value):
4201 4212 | 149.7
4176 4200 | 119.9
